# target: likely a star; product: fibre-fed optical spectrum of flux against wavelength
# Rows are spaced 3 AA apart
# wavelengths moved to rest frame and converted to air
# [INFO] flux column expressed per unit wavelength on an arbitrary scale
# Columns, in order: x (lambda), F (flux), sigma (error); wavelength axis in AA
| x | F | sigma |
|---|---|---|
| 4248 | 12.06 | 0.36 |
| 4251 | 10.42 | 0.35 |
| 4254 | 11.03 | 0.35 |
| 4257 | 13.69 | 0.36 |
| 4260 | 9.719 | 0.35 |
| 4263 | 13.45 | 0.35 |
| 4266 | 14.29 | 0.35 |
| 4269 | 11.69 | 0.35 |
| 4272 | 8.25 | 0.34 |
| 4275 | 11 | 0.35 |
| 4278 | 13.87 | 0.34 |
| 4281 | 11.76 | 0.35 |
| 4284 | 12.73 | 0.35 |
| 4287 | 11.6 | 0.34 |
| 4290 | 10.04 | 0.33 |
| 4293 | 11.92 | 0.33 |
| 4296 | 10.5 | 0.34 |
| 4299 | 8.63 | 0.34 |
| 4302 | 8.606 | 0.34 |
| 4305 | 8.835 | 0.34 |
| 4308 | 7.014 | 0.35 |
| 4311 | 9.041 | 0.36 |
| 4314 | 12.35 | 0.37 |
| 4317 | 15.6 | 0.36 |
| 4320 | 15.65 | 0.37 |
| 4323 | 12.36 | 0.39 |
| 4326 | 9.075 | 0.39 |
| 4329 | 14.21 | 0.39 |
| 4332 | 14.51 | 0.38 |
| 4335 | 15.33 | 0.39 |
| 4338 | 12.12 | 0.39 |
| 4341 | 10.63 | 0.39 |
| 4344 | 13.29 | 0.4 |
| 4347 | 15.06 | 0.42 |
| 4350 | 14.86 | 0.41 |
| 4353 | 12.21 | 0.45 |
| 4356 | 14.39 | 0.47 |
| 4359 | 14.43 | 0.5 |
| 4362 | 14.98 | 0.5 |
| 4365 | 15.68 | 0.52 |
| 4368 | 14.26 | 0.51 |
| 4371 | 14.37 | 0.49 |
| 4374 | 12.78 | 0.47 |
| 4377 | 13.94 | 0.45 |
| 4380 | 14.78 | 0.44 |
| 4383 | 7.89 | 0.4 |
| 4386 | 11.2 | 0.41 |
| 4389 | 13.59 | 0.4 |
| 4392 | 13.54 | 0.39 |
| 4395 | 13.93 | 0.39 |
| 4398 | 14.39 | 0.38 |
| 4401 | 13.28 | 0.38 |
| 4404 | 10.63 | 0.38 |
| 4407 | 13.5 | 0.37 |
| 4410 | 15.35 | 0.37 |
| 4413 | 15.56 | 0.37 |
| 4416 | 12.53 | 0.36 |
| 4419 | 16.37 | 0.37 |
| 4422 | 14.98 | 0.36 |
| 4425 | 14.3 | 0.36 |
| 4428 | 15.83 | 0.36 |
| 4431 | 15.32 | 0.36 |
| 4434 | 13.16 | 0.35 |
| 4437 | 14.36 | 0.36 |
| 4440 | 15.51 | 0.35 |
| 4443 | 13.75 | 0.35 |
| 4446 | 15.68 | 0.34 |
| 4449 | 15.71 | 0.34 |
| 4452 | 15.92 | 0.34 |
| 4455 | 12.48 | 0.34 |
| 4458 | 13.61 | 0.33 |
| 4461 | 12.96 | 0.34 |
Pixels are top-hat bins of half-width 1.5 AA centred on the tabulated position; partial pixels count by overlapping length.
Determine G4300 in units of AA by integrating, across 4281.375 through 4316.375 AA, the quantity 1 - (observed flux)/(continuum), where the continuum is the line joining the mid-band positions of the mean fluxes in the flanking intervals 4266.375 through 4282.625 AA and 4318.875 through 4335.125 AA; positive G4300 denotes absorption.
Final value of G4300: 5.8 AA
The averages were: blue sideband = 11.5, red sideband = 13.3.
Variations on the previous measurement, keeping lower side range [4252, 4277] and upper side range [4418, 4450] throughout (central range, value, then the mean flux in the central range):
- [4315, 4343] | -0.8 AA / 13.3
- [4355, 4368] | -1.2 AA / 14.8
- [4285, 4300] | 1.9 AA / 10.7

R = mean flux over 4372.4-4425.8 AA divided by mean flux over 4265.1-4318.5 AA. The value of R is 1.23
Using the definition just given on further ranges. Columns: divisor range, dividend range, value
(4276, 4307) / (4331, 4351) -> 1.26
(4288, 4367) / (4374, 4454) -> 1.13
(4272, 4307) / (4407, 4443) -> 1.38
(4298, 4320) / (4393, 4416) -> 1.32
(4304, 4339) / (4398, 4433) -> 1.17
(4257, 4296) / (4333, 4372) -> 1.19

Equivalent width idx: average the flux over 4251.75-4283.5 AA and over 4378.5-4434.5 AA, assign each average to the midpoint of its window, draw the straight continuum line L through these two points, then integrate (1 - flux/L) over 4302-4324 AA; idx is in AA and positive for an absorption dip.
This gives 2.0 AA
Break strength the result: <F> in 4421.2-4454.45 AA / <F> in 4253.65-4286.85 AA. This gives 1.2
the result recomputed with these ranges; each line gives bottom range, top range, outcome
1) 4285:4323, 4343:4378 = 1.30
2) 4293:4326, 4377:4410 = 1.19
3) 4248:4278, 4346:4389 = 1.17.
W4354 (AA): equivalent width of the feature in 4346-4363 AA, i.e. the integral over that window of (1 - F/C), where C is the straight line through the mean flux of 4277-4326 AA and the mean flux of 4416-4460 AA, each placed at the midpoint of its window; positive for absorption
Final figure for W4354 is -2.35 AA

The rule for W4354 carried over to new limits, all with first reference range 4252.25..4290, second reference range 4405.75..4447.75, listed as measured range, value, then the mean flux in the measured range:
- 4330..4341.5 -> -0.3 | 13.4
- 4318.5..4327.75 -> 0.3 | 12.4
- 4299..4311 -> 4.0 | 8.32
